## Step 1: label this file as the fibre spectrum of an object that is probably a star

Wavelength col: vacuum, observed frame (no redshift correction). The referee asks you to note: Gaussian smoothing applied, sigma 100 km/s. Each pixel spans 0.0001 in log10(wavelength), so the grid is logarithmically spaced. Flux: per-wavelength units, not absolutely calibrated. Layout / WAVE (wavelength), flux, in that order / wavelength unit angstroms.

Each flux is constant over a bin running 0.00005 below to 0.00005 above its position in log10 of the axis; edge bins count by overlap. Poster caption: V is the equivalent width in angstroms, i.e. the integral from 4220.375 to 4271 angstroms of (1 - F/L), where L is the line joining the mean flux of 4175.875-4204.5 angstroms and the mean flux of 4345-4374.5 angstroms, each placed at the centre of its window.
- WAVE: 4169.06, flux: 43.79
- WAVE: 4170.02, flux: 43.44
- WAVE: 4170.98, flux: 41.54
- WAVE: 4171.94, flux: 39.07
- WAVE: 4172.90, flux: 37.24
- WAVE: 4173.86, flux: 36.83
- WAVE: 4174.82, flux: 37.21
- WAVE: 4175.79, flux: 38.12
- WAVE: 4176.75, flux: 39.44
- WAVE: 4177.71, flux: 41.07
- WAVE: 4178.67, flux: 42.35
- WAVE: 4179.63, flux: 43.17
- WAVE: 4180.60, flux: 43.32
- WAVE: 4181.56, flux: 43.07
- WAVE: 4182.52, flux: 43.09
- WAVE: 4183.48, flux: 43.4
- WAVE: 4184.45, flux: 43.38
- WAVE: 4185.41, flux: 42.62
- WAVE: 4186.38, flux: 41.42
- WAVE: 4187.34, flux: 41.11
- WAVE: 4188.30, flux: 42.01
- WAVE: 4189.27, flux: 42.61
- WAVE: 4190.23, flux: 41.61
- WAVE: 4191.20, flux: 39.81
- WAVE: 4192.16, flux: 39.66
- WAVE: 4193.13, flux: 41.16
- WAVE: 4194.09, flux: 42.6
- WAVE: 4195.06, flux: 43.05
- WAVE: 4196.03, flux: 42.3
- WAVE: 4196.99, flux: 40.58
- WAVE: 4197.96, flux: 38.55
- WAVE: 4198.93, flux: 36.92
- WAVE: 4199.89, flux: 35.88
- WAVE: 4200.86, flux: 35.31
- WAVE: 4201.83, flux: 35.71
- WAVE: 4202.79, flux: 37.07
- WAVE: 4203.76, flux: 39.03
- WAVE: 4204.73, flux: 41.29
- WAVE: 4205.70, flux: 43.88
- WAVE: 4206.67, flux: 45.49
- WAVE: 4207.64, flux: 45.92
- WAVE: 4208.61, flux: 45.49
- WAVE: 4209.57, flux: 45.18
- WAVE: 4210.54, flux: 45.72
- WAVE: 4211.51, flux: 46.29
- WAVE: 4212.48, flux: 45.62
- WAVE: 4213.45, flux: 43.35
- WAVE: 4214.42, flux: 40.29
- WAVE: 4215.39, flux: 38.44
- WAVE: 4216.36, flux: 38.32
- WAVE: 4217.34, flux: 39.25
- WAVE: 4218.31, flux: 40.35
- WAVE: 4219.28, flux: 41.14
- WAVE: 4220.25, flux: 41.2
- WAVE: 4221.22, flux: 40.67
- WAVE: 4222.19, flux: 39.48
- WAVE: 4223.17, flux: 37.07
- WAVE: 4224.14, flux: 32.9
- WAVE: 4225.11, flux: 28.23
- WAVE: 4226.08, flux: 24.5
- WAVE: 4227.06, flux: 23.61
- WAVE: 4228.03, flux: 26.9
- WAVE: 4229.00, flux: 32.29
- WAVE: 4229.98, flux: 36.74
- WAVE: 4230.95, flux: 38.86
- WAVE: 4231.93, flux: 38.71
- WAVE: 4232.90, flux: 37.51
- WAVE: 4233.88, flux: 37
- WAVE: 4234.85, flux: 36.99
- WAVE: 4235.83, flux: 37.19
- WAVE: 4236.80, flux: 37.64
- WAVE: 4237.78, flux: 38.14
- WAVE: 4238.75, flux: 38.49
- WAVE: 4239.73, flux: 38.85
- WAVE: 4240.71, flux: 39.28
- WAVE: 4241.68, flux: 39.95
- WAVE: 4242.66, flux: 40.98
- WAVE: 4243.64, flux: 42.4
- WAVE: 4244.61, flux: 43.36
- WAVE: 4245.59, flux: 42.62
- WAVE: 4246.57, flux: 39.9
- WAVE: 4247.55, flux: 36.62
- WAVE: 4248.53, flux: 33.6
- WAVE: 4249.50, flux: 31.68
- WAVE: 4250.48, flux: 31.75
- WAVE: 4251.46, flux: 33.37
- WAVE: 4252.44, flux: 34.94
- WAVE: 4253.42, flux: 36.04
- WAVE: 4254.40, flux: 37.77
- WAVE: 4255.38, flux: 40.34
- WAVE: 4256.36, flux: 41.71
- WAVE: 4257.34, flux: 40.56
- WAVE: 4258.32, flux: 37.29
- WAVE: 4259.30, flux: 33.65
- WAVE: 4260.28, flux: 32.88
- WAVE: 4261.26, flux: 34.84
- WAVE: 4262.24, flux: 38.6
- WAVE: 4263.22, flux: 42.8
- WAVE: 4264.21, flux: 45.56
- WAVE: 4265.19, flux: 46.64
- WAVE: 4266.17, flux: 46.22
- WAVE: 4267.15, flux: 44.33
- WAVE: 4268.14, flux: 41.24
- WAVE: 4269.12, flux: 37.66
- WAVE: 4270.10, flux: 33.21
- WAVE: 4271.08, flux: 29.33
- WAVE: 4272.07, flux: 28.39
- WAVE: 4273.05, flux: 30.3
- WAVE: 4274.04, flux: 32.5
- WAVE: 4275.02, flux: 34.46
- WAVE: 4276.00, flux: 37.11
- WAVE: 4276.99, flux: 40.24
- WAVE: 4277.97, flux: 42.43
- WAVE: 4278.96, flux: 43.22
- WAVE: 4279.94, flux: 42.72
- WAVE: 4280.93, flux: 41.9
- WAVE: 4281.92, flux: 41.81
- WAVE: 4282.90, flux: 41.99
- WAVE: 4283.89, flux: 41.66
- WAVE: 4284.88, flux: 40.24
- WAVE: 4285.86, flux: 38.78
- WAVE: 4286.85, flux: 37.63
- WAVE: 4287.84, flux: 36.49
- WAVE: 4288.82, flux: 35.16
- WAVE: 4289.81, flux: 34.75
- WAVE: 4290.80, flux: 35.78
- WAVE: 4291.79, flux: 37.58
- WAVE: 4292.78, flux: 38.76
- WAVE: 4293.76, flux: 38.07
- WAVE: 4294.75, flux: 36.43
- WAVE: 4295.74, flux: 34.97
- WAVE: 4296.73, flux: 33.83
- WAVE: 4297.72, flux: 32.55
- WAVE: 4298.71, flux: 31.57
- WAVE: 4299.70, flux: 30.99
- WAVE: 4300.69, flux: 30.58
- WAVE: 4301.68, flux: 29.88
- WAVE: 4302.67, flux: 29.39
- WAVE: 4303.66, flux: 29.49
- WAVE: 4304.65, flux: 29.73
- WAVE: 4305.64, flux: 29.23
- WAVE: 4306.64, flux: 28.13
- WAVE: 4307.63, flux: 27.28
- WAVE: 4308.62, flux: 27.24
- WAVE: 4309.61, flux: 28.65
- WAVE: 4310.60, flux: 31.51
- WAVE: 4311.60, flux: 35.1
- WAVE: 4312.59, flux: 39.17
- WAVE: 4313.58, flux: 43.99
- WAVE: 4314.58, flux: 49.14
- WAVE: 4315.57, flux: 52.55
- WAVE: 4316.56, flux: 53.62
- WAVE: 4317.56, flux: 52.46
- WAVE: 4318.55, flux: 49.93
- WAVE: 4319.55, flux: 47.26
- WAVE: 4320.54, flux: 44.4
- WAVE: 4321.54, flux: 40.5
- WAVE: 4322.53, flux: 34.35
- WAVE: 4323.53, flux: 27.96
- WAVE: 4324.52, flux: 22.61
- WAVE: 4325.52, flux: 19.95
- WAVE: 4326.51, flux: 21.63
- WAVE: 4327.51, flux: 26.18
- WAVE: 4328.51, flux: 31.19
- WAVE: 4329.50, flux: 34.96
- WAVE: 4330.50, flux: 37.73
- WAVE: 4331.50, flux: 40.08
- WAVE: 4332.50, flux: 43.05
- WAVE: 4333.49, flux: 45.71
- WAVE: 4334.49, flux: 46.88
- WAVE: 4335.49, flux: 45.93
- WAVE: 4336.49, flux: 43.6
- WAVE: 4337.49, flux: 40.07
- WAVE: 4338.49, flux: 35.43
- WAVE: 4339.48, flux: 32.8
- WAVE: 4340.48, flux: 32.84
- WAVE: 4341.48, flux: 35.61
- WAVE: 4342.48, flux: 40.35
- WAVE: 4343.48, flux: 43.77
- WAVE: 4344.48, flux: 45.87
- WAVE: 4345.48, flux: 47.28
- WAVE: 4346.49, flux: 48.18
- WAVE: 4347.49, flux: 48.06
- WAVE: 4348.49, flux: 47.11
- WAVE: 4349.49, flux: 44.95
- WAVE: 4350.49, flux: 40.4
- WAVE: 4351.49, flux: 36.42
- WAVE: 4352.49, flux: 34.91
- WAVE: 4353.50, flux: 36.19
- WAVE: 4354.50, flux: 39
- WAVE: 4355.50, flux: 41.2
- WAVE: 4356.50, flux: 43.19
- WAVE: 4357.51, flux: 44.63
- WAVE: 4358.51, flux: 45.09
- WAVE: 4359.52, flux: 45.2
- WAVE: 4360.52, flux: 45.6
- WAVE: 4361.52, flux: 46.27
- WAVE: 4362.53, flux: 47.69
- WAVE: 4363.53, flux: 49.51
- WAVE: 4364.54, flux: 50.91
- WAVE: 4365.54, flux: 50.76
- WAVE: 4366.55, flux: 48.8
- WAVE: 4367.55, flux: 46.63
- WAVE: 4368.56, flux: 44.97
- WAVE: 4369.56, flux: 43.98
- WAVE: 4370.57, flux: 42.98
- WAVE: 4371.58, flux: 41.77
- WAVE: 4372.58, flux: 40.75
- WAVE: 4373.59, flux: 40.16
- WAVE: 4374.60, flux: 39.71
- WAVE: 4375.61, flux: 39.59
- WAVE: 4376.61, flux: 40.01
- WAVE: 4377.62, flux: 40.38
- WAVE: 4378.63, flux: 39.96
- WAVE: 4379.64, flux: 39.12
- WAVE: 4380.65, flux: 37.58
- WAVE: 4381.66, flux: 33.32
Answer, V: 5.51 angstroms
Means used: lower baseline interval 40.7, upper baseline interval 44.2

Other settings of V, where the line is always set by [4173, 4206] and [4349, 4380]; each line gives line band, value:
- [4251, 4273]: 1.9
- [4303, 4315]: 2.6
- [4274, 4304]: 3.8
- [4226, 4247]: 2.0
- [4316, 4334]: 2.1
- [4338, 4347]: 0.5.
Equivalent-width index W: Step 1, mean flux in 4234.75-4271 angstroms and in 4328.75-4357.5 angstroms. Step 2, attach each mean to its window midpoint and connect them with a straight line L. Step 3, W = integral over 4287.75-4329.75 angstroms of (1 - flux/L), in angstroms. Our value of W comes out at 5.4 angstroms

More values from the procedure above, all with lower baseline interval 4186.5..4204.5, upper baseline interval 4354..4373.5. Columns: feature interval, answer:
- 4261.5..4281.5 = 1.56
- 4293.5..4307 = 3.57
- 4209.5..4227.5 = 0.94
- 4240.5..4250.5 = 0.65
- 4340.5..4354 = 0.81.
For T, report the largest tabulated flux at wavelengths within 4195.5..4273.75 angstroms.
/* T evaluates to 46.64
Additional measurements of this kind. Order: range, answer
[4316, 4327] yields 53.62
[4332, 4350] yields 48.18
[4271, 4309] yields 43.22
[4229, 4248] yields 43.36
